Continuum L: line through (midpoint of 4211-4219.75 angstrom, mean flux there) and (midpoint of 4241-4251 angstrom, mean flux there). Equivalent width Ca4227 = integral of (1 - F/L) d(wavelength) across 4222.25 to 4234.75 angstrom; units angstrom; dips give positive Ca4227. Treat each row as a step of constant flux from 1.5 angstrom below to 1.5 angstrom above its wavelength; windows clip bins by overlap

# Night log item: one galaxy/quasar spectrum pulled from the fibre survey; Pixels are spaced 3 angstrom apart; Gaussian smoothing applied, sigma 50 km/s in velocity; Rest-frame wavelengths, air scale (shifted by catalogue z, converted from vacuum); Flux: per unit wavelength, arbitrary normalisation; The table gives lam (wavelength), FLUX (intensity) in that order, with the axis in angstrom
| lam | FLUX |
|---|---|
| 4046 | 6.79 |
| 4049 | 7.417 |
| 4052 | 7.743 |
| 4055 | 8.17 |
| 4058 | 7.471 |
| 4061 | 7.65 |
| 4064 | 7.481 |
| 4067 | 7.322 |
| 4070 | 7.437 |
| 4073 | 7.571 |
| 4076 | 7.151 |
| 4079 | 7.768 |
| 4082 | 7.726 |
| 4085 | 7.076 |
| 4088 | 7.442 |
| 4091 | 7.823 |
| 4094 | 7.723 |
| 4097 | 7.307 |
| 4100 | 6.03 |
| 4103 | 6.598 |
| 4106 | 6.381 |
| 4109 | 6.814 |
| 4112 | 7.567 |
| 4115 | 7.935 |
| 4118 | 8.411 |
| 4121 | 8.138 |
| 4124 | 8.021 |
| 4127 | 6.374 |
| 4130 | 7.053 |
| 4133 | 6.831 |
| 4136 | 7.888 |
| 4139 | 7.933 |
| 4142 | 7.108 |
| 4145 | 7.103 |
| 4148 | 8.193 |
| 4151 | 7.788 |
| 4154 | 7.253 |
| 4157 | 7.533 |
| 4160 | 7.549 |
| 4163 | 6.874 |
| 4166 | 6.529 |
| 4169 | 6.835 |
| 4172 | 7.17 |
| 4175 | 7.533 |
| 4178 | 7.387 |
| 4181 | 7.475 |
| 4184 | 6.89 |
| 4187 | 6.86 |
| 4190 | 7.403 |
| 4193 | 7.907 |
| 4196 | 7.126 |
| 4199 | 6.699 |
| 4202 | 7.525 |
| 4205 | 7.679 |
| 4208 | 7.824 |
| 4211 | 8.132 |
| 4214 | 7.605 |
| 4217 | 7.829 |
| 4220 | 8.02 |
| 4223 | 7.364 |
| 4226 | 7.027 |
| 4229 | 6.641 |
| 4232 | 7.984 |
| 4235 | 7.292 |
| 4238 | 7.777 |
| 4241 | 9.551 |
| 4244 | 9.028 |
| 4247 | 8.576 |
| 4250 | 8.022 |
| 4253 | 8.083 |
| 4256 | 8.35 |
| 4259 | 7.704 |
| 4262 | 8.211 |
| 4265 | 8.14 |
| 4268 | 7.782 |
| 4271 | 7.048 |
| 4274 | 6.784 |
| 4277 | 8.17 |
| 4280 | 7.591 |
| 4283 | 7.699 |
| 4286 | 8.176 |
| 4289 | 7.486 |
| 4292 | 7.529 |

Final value 1.5 angstrom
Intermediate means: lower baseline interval 7.83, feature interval 7.25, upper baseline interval 8.72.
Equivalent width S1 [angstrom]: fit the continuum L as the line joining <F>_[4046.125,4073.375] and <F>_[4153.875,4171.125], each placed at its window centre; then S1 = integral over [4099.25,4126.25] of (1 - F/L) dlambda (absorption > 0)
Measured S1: -0.1 angstrom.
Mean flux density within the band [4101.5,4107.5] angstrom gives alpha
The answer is 6.49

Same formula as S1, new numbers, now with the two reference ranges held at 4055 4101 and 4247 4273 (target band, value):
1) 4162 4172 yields 1.14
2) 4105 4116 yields 0.51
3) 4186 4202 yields 1.06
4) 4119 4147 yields 0.63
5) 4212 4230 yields 0.85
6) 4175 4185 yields 0.52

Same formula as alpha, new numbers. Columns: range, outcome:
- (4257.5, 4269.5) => 7.96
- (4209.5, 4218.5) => 7.86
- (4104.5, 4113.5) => 6.92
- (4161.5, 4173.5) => 6.85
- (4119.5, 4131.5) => 7.4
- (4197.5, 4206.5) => 7.3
